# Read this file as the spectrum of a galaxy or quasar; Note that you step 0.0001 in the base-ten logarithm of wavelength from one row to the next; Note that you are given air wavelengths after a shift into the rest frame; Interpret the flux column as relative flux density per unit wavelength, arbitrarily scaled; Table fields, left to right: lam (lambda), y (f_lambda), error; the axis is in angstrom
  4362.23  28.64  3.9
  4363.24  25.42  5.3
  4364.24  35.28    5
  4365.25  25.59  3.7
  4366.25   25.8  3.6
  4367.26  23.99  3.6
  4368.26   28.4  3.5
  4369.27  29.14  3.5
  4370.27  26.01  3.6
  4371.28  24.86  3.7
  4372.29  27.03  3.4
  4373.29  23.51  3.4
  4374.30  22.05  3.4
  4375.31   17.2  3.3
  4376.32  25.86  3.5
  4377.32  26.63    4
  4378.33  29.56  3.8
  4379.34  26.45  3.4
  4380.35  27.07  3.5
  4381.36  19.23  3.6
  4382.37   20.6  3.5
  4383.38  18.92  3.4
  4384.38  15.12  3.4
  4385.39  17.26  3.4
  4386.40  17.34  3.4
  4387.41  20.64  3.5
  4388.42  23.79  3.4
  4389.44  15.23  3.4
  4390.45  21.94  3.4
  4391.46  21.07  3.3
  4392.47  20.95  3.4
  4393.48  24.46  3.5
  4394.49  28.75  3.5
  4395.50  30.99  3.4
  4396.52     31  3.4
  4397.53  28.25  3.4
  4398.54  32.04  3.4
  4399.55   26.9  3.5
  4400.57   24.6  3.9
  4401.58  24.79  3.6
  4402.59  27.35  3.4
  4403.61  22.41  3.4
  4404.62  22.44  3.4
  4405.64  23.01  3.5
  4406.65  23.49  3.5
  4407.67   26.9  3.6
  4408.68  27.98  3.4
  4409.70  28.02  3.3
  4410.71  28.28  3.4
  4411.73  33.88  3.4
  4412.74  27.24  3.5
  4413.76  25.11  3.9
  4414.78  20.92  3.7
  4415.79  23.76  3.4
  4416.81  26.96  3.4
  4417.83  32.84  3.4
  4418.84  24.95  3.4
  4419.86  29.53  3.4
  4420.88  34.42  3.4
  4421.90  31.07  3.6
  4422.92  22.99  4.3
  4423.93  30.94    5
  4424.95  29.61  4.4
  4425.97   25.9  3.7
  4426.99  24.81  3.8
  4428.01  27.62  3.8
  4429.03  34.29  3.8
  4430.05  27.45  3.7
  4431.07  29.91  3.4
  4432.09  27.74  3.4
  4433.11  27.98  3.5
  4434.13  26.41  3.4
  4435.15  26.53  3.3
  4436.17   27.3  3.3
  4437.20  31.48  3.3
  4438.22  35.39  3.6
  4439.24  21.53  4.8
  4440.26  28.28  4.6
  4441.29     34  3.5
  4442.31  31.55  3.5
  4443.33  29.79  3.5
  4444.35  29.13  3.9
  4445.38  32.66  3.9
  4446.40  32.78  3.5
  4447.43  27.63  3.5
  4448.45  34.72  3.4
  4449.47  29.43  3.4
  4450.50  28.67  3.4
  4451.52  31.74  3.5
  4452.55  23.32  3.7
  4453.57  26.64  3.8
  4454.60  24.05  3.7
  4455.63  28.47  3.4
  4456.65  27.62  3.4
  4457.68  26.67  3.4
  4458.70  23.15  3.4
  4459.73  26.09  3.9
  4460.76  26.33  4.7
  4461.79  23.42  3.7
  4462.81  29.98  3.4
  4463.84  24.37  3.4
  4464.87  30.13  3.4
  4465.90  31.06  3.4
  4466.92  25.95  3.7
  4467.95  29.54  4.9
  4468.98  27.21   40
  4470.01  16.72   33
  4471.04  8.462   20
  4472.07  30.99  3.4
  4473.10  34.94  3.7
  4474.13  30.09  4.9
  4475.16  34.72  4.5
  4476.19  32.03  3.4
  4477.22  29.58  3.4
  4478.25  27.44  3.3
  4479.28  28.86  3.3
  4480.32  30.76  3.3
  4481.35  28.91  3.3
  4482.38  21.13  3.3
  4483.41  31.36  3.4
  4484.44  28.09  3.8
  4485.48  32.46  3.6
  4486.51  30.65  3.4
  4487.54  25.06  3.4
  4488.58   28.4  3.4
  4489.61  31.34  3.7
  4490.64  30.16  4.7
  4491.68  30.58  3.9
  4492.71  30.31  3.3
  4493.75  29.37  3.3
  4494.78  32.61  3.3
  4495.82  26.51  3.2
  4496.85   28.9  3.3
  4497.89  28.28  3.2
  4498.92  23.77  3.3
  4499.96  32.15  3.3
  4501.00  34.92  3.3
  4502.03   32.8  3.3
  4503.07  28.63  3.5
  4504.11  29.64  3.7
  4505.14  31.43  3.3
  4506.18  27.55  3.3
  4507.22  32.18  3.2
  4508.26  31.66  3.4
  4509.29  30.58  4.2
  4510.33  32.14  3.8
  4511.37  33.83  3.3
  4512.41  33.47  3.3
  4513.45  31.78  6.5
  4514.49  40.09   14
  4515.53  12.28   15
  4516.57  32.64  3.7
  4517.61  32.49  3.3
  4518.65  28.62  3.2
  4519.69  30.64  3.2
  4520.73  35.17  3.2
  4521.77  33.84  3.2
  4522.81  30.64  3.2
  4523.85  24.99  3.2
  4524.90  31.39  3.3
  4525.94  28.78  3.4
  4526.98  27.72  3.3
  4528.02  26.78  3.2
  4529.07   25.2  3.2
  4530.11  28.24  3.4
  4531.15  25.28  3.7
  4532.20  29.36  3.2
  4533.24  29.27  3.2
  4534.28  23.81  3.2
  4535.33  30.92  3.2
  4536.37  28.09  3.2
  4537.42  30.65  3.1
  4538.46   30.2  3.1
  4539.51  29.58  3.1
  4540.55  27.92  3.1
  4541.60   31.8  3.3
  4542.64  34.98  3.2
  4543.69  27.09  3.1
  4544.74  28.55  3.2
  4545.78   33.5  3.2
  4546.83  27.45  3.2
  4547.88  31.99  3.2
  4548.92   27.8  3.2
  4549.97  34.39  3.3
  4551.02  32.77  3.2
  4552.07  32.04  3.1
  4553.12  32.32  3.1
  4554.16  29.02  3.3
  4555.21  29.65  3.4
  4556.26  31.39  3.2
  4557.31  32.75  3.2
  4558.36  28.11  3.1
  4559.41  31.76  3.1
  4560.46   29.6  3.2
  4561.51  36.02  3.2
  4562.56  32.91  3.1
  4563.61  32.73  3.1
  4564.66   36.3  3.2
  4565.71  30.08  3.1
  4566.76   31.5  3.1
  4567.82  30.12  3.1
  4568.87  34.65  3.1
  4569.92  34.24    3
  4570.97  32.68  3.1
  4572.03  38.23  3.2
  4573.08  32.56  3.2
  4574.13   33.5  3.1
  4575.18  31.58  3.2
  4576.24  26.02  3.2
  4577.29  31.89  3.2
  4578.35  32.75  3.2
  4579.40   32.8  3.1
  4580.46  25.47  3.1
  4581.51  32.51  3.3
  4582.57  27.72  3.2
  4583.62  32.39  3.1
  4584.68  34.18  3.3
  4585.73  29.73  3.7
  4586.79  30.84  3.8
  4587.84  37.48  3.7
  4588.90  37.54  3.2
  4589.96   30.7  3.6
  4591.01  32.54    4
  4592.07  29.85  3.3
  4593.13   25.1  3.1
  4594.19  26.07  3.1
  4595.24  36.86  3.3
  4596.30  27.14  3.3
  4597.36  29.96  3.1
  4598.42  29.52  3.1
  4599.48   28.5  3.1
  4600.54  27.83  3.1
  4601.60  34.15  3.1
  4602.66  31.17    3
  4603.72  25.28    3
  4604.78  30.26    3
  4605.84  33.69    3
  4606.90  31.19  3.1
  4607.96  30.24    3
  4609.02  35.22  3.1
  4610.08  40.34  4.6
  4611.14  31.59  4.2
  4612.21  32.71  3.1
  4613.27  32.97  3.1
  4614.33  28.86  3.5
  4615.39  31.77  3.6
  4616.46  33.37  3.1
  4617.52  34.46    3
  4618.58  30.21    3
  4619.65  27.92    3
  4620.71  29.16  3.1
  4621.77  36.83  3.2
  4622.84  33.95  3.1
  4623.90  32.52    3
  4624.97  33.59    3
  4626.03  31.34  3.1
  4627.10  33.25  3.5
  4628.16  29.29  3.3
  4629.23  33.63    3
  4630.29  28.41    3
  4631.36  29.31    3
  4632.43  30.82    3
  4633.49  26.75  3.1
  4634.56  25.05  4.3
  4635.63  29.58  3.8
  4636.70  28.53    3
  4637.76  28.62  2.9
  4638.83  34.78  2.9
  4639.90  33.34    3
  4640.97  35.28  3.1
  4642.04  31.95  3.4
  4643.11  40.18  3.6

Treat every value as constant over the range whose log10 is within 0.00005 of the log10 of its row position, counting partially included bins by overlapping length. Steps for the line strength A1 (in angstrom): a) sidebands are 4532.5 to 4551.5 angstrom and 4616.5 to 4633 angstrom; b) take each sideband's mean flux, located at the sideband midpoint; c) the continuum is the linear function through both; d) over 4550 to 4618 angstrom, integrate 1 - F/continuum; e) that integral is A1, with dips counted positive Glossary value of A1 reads -1.9 angstrom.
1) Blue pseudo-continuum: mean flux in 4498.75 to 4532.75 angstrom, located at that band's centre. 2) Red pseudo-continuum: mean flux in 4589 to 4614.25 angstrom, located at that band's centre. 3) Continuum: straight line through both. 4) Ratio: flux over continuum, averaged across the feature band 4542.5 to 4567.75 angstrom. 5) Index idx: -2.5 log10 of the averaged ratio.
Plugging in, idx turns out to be -0.03 mag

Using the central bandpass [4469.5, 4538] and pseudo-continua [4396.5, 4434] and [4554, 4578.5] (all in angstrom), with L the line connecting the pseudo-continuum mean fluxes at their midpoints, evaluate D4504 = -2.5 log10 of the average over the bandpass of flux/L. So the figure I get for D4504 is 0.033 mag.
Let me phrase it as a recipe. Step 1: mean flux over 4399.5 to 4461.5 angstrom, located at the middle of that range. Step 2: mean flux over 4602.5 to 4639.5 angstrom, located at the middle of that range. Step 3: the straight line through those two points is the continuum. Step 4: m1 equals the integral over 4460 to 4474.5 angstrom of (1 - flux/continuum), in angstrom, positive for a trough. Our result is 1.1 angstrom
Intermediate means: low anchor 27.8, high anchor 31.3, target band 26.3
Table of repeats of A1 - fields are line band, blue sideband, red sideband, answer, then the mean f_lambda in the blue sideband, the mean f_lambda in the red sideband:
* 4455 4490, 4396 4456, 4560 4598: 1.88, 28.1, 31.8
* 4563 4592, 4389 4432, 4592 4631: -1.65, 26.8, 31.3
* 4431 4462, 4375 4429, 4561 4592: -1.44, 25.4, 32.4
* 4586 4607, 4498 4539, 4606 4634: 0.46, 29.8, 31.9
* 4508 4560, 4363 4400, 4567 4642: -1.54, 24.4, 31.5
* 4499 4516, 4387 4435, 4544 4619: -0.80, 26.6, 31.6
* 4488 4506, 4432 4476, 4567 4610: -0.49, 28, 31.4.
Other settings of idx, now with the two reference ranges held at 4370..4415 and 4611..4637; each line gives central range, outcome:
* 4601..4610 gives -0.05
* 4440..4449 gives -0.20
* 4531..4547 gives -0.03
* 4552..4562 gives -0.08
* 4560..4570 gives -0.12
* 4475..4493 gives -0.09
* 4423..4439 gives -0.13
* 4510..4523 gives -0.12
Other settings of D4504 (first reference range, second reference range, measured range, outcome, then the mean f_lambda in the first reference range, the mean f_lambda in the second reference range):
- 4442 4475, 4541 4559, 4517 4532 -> 0.026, 27.7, 30.9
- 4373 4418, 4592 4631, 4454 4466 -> -0.005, 24.5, 31.3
